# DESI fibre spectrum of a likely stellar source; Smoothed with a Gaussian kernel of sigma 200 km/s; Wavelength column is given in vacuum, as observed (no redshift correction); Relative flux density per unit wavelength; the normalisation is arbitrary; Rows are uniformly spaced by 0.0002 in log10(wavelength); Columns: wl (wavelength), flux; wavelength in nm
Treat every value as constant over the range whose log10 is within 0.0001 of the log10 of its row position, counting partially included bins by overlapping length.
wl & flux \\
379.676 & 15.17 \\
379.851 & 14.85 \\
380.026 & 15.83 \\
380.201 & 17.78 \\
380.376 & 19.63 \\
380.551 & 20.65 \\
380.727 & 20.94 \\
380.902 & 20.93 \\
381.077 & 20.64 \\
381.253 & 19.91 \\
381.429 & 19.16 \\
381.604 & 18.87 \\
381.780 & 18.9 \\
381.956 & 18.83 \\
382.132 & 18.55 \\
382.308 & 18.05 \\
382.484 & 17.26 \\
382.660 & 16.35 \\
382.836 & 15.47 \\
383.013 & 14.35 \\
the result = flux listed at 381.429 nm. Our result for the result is 19.16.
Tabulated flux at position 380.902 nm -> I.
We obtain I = 20.93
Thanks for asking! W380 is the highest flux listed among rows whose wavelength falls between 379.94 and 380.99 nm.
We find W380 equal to 20.94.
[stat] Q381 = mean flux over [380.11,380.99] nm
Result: 20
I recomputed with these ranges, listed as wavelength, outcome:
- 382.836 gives 15.47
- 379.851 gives 14.85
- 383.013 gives 14.35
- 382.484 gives 17.26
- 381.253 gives 19.91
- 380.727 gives 20.94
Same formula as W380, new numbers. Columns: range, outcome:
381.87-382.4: 18.83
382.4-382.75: 17.26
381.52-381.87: 18.9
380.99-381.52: 20.64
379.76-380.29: 17.78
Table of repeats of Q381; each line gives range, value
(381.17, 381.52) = 19.5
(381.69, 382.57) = 18.3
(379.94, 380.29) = 16.8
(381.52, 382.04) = 18.9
